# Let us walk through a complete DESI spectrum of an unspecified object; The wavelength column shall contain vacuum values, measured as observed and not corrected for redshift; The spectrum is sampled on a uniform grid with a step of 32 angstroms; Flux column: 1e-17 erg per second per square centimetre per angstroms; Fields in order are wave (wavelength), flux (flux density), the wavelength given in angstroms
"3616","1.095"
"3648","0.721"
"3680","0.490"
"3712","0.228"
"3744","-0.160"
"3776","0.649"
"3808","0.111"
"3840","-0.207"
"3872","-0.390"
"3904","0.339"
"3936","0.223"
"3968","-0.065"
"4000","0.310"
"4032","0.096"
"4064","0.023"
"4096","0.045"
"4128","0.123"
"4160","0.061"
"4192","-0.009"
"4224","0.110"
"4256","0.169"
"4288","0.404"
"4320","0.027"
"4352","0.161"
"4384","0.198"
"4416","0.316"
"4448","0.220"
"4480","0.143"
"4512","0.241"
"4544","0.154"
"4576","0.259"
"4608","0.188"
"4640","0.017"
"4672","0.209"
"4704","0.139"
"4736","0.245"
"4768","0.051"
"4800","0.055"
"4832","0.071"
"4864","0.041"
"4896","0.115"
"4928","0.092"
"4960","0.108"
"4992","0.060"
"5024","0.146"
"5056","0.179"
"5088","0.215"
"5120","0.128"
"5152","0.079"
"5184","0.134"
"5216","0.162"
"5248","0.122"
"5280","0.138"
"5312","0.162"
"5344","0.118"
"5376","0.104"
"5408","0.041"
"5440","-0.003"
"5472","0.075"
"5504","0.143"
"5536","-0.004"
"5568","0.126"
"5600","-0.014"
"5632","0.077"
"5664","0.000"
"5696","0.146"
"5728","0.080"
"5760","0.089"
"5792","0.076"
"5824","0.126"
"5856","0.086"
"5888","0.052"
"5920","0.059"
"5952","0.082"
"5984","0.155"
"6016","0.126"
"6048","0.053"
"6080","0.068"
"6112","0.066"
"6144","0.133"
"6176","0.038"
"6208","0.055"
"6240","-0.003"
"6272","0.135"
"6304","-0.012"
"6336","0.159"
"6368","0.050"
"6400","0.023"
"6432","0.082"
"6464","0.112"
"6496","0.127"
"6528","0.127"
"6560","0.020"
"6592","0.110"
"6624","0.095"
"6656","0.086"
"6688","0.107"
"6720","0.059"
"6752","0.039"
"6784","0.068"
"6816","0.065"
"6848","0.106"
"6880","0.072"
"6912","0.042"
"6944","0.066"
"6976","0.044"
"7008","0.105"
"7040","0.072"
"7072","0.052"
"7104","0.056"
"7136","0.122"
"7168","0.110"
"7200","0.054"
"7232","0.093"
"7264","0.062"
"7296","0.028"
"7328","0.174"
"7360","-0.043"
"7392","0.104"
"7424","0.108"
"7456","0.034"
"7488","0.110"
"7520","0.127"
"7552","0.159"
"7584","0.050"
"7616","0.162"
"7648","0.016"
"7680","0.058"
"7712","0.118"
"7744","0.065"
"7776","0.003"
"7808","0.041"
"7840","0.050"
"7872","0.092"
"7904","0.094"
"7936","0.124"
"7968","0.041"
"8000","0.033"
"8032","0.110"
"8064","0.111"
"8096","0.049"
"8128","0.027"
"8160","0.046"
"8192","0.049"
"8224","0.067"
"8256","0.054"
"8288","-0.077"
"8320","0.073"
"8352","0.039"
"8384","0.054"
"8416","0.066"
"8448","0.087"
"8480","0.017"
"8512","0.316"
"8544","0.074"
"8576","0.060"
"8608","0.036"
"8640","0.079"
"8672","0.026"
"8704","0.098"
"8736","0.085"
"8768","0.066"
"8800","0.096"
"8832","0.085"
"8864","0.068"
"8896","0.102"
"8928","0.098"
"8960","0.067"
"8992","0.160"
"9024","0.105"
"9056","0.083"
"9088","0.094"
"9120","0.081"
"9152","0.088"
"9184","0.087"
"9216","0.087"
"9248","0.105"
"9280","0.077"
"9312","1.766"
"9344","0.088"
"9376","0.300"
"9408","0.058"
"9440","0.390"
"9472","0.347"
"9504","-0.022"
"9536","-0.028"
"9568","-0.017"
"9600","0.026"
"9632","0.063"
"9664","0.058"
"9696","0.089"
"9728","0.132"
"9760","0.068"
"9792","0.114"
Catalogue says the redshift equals 1.282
